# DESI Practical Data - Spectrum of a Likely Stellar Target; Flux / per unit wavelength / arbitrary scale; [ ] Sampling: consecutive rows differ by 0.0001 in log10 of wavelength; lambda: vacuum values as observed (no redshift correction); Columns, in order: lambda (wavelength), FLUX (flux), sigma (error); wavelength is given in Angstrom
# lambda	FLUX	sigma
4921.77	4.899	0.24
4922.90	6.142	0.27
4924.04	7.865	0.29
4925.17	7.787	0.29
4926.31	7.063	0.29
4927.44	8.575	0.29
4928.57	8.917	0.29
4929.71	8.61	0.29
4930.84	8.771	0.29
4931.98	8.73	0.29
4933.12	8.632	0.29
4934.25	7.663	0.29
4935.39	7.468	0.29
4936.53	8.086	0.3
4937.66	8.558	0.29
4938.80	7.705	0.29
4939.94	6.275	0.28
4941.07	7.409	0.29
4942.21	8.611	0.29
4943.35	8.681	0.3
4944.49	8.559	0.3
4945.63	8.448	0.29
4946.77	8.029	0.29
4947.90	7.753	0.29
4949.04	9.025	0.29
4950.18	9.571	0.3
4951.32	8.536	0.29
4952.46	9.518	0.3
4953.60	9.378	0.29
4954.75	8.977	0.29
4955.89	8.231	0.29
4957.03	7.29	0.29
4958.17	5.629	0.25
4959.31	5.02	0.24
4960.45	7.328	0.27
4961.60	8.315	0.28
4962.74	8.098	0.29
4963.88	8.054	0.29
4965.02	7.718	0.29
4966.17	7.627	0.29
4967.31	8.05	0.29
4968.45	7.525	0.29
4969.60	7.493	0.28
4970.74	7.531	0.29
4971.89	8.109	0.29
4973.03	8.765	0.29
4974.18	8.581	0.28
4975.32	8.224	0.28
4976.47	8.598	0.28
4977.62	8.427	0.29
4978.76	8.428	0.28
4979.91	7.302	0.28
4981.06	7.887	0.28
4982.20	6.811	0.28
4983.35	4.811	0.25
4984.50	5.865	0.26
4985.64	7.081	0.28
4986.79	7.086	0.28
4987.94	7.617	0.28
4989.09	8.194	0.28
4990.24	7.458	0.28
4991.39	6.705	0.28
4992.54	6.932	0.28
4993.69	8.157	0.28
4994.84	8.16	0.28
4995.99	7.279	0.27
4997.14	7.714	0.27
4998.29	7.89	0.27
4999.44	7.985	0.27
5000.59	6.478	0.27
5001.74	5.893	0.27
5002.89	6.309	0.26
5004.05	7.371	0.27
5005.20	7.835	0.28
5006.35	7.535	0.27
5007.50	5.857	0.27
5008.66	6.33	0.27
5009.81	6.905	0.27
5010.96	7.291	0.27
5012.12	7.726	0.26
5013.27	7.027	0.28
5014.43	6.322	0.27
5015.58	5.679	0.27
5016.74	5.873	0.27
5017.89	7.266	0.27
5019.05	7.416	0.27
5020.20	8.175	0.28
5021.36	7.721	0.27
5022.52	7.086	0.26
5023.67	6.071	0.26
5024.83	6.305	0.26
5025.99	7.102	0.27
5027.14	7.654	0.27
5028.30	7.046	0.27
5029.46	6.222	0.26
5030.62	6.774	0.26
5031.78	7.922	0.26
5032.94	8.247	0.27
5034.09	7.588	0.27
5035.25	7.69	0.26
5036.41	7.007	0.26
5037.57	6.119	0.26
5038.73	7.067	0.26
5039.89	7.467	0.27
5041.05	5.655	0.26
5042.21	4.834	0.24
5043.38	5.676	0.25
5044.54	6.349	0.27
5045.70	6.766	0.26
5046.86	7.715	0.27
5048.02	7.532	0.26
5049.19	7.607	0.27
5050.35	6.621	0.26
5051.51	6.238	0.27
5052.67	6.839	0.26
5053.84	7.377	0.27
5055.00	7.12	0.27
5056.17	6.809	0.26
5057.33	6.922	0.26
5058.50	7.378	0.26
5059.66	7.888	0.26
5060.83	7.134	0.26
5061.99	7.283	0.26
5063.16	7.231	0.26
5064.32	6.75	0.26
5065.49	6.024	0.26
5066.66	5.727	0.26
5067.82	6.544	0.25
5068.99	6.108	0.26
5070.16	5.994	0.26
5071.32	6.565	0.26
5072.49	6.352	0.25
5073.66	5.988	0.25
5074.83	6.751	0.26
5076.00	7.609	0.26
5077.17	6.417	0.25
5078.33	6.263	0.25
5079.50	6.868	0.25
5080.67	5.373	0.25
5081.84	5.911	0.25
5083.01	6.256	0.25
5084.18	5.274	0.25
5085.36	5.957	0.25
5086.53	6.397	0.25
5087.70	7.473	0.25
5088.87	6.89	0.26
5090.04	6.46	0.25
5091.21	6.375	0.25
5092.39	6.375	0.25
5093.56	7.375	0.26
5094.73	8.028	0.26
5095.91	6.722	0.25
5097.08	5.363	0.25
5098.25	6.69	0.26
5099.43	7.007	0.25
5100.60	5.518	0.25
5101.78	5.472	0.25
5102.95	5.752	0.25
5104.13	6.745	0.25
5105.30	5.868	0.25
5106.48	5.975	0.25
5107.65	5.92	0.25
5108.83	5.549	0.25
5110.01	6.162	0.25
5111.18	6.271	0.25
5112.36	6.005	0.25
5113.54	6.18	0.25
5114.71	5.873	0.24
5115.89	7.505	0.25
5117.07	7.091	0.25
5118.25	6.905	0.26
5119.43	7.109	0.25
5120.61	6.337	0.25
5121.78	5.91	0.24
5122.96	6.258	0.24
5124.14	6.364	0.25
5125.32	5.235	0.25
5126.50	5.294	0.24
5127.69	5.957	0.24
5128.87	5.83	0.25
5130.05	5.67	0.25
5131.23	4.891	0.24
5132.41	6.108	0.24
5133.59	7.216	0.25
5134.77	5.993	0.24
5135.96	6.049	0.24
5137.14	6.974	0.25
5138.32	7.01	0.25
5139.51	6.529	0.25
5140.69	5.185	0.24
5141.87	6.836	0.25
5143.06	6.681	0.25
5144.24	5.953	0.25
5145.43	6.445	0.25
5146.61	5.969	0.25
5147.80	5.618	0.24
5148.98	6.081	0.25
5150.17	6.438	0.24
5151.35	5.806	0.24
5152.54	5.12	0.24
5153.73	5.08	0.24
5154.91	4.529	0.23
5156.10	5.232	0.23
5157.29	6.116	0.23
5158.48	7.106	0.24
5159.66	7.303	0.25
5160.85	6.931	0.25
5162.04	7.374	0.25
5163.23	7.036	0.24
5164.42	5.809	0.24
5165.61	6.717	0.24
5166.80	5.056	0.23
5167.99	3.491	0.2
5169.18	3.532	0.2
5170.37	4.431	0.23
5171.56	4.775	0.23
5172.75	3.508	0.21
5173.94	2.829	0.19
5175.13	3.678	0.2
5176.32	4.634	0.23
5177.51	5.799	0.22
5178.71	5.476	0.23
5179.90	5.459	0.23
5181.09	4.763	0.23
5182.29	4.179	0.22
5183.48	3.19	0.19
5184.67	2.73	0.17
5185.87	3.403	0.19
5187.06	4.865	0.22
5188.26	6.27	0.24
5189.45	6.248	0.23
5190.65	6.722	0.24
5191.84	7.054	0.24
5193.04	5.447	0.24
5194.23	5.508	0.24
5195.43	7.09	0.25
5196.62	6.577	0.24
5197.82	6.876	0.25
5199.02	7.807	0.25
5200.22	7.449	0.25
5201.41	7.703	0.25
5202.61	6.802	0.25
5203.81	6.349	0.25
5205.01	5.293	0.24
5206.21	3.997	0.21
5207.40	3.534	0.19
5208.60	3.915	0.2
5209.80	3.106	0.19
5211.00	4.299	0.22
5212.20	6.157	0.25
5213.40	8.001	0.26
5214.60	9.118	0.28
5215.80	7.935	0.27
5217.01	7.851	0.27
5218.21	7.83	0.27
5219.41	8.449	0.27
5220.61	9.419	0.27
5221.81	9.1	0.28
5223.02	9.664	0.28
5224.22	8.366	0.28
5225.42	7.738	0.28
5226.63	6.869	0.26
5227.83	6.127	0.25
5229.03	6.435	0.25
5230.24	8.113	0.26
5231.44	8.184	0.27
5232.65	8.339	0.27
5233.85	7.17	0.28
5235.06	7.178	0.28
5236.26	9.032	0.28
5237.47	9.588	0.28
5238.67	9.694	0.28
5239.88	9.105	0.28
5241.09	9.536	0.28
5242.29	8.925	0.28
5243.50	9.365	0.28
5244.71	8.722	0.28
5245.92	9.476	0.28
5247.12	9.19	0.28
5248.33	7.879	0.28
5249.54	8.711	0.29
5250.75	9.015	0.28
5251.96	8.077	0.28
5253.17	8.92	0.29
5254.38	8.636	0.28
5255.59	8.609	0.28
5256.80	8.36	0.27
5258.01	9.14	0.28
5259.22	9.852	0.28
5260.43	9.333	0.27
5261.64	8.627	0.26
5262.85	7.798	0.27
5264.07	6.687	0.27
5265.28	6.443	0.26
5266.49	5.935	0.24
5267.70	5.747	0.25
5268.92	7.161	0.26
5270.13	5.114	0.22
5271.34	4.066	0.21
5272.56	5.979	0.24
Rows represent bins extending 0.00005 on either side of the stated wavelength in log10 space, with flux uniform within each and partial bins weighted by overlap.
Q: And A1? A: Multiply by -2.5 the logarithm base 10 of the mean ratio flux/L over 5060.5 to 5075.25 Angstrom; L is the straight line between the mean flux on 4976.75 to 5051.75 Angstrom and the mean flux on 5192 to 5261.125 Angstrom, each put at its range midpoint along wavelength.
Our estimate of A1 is 0.115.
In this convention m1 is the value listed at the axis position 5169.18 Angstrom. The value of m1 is 3.532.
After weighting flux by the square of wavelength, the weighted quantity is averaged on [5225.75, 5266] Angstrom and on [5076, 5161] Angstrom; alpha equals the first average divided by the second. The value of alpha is 1.42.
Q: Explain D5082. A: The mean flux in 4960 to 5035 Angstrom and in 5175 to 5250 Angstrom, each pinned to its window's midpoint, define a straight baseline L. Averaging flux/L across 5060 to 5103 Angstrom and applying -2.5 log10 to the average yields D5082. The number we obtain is 0.11 mag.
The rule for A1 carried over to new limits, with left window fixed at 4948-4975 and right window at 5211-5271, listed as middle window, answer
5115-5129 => 0.27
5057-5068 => 0.17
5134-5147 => 0.26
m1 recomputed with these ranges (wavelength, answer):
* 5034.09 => 7.588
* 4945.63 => 8.448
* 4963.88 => 8.054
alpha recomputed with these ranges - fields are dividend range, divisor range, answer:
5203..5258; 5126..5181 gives 1.41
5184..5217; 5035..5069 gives 0.93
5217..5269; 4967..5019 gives 1.25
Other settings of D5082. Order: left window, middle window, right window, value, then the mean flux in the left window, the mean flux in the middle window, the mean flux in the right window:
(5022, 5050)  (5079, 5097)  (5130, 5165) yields 0.01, 6.89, 6.48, 6.18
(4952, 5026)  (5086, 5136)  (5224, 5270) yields 0.23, 7.37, 6.28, 8.18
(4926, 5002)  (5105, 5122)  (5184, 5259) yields 0.19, 7.83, 6.33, 7.39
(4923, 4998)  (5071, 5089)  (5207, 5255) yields 0.23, 7.85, 6.38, 7.94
